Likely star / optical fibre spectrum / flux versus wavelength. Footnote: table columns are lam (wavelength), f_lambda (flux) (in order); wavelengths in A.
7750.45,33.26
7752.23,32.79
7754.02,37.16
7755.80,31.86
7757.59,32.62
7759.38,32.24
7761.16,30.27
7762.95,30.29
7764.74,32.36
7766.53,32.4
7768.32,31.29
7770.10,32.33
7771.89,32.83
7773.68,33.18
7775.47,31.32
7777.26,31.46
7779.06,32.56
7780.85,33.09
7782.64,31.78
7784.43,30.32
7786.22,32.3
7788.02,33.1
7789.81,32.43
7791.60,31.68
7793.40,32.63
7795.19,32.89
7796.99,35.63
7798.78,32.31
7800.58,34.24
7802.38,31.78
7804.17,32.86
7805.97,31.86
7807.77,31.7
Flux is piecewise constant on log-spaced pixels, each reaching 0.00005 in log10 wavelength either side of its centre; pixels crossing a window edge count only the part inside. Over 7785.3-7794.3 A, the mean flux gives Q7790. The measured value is 32.4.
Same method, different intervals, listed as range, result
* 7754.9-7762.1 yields 31.8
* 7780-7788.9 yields 32.1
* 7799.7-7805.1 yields 33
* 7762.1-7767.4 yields 31.7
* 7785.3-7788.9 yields 32.6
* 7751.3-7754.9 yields 34.9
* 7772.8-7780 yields 32.1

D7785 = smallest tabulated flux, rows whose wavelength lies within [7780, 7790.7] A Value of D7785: 30.32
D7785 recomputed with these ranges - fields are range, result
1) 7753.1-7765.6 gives 30.27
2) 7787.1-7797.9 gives 31.68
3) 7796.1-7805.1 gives 31.78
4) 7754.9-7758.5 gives 31.86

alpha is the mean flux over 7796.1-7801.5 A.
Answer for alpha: 34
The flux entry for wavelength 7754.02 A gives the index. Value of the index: 37.16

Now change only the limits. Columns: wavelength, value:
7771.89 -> 32.83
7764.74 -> 32.36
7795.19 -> 32.89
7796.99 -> 35.63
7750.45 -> 33.26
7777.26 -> 31.46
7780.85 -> 33.09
